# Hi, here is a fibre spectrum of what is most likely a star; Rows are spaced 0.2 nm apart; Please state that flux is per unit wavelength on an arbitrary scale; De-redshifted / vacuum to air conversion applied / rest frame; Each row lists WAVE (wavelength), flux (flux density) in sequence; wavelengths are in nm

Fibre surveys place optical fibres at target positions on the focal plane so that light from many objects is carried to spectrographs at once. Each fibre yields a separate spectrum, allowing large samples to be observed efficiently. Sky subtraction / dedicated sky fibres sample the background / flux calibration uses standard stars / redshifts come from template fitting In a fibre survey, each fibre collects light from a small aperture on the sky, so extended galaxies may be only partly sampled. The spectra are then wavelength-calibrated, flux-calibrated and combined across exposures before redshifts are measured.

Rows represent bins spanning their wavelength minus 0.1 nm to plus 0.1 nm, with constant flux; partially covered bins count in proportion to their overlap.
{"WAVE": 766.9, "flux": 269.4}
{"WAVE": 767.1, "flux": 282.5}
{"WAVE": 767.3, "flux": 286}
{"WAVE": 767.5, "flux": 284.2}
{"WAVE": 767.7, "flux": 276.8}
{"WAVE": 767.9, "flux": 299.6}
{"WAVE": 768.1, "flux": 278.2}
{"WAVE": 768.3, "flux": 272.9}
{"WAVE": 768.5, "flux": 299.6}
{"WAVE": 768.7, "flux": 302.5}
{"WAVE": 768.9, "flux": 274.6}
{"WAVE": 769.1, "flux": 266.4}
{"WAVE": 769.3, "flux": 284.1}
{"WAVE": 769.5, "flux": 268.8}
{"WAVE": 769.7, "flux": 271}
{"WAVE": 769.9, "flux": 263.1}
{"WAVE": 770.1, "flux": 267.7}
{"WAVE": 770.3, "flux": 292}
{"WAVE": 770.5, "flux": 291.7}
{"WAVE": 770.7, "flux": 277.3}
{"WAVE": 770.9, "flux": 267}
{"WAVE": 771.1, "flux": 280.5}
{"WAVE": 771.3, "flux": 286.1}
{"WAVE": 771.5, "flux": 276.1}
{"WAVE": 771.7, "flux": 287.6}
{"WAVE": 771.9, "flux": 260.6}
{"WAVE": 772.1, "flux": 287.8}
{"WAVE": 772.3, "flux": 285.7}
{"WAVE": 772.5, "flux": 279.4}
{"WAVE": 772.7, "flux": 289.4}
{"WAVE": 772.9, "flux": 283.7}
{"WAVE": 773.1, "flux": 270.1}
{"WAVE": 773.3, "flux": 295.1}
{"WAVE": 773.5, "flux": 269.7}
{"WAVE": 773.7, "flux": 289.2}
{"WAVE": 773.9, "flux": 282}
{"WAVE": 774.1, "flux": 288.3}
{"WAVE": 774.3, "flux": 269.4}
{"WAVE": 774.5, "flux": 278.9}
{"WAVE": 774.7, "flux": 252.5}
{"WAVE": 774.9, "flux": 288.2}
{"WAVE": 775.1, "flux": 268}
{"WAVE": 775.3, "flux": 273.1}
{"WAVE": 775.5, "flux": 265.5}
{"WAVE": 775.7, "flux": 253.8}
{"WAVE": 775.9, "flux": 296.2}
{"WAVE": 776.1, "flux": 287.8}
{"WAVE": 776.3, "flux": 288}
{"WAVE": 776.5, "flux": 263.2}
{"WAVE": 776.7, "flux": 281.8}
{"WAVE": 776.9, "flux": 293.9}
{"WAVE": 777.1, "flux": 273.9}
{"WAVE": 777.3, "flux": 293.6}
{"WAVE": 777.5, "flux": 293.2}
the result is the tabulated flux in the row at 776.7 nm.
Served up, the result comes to 281.8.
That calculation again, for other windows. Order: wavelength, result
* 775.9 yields 296.2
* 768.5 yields 299.6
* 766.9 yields 269.4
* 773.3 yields 295.1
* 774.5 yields 278.9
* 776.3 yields 288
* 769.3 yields 284.1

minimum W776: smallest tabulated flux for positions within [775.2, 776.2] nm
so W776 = 253.8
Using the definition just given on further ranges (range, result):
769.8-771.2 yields 263.1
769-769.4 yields 266.4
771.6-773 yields 260.6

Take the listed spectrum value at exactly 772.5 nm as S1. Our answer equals 279.4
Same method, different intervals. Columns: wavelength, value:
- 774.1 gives 288.3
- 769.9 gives 263.1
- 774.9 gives 288.2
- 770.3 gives 292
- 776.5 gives 263.2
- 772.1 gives 287.8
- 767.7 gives 276.8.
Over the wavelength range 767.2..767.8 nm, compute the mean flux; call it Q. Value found 282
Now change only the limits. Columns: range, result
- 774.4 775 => 273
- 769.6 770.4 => 273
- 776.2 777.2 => 280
